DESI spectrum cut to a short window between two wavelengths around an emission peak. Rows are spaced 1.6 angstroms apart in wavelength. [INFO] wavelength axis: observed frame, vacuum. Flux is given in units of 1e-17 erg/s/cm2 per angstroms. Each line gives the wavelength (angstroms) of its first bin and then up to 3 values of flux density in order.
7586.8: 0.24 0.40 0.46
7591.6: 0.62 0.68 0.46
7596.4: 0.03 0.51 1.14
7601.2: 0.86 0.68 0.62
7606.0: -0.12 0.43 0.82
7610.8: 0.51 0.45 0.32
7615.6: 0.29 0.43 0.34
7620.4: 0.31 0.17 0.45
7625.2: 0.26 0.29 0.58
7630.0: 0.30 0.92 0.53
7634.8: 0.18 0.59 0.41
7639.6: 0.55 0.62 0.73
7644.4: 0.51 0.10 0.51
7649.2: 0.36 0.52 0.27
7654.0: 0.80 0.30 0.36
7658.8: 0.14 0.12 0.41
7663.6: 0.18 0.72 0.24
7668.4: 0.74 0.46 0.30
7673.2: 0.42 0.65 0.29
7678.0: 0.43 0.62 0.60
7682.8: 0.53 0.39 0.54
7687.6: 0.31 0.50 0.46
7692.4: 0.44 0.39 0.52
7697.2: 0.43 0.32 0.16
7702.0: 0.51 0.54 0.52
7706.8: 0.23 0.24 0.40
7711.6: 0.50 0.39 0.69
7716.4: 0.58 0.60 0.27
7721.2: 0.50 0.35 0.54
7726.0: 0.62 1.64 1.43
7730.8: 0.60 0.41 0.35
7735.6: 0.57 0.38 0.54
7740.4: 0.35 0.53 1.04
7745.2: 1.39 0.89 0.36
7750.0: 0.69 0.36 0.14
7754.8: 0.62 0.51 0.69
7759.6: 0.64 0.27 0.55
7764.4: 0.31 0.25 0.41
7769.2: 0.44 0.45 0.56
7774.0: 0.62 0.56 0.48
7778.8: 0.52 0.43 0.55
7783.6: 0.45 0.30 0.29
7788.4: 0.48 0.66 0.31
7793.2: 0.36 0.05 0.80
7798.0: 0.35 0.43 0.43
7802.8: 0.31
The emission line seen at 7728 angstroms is [S II] 6716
